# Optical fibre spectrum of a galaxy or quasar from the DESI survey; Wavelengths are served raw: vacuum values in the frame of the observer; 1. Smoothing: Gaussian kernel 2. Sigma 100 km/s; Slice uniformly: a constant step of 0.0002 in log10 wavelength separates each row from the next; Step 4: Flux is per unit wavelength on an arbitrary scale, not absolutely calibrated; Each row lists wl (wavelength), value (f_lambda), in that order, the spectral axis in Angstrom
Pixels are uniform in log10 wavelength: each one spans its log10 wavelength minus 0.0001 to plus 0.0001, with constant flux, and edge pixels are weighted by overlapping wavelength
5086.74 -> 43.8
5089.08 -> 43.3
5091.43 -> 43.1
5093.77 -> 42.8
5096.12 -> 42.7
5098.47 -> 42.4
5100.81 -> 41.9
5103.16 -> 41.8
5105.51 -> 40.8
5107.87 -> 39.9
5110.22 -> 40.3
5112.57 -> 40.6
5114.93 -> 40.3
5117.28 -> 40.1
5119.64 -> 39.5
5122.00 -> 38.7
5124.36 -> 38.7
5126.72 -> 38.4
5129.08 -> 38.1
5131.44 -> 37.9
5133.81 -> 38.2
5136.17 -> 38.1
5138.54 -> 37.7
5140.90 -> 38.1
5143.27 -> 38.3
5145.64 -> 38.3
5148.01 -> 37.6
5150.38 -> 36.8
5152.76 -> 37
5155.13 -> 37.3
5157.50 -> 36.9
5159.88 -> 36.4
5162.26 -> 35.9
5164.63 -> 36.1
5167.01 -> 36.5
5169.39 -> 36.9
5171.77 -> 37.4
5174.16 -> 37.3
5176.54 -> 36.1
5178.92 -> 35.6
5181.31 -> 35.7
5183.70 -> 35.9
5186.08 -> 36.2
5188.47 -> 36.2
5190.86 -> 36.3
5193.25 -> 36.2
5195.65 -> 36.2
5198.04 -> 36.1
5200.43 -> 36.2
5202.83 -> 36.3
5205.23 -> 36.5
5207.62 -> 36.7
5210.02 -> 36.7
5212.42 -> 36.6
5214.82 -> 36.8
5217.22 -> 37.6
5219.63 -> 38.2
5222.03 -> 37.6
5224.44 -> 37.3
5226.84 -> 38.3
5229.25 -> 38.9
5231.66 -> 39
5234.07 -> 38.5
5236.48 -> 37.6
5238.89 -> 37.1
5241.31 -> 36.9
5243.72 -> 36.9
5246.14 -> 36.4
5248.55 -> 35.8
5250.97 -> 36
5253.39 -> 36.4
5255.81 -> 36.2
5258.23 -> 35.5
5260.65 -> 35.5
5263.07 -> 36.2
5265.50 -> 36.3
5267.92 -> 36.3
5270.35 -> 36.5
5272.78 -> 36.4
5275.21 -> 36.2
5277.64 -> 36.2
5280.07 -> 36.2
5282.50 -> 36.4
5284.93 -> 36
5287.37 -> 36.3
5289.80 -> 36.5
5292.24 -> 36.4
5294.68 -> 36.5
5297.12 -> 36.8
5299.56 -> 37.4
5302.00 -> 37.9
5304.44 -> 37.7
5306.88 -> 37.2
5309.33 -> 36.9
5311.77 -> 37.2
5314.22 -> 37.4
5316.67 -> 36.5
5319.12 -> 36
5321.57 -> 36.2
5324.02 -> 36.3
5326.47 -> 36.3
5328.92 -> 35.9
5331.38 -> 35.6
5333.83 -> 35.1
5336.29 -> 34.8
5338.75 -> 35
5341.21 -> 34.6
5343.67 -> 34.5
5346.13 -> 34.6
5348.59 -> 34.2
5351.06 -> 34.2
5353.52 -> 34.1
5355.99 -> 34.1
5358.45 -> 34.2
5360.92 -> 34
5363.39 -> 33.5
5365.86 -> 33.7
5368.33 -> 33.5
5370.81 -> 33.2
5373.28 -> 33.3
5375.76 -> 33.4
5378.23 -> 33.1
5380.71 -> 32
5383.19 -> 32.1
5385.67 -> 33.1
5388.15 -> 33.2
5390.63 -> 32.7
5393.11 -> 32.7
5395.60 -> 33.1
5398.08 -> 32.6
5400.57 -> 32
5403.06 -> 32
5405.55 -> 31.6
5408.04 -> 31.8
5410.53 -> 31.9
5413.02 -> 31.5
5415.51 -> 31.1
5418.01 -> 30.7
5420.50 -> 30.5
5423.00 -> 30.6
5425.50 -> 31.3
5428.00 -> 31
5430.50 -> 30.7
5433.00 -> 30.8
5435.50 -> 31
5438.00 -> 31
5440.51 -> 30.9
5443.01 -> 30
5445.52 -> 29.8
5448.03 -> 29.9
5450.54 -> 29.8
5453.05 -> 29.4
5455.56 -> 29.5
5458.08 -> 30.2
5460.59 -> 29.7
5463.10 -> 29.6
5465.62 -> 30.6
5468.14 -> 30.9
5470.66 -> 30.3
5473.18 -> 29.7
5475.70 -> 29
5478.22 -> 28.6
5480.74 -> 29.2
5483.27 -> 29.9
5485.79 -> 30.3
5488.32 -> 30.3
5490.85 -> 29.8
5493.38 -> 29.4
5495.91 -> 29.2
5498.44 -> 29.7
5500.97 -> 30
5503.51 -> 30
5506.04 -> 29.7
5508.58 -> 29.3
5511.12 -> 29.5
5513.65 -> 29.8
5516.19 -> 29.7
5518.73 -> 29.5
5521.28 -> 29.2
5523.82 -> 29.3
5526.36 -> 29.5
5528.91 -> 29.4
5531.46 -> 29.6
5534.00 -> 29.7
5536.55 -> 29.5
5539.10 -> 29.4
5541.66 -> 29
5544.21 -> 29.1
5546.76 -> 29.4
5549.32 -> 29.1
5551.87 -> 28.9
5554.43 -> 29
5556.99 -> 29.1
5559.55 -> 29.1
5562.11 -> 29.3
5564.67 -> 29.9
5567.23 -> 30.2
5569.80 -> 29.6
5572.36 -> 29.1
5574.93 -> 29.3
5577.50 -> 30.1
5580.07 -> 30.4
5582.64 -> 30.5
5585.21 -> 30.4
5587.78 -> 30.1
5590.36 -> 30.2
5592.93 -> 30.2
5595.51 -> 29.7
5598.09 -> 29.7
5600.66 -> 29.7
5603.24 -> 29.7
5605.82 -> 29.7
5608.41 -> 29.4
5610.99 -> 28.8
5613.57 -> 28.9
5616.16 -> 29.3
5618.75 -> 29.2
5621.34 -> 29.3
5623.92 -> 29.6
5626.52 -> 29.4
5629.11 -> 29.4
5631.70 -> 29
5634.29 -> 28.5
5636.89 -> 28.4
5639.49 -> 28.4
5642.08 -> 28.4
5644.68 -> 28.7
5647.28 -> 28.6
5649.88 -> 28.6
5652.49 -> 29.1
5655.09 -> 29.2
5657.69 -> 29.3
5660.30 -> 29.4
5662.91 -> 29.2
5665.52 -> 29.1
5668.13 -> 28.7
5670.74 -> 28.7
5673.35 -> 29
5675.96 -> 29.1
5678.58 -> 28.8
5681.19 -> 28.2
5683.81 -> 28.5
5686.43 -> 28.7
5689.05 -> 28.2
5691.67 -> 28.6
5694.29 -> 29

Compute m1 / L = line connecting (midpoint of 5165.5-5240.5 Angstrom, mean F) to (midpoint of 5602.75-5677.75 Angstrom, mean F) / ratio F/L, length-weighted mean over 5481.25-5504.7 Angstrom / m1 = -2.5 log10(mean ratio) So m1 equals 0.07 mag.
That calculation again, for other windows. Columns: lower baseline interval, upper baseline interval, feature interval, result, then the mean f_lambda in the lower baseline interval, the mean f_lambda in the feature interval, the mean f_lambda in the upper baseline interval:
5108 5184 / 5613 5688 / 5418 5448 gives 0.07 mag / 37.8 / 30.7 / 28.9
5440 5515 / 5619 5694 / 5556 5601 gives -0.02 mag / 29.8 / 29.8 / 28.9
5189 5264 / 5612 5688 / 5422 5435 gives 0.07 mag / 36.9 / 30.9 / 28.9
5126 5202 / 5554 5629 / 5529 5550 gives 0.04 mag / 36.9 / 29.4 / 29.6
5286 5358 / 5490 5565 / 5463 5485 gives 0.05 mag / 35.9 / 29.8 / 29.4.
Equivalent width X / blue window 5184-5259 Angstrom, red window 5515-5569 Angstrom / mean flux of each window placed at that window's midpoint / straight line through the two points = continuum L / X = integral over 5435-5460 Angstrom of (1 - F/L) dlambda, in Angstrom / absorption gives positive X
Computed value 1.2 Angstrom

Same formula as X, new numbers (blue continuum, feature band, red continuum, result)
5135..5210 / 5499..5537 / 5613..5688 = 1.8 Angstrom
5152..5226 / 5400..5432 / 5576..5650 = 1.5 Angstrom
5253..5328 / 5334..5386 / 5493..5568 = 1.0 Angstrom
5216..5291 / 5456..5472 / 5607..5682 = 1.2 Angstrom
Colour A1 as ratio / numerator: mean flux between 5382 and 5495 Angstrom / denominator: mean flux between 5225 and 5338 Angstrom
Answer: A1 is 0.84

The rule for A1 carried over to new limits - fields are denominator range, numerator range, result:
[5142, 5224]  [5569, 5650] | 0.80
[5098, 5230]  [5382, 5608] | 0.80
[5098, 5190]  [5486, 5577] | 0.77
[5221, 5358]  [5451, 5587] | 0.82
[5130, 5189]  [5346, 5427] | 0.88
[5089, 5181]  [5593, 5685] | 0.75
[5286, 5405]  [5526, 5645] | 0.85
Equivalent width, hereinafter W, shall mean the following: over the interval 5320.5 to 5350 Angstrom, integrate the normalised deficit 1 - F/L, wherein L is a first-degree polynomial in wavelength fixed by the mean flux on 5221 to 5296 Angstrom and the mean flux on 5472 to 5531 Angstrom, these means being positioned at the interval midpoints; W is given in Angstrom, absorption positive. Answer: -0.7 Angstrom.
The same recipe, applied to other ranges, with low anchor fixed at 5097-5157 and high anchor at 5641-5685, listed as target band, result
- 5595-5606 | 0.1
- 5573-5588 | 0.2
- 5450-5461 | 1.0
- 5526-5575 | 2.6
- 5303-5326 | -0.9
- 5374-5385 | 0.5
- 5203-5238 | -0.3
